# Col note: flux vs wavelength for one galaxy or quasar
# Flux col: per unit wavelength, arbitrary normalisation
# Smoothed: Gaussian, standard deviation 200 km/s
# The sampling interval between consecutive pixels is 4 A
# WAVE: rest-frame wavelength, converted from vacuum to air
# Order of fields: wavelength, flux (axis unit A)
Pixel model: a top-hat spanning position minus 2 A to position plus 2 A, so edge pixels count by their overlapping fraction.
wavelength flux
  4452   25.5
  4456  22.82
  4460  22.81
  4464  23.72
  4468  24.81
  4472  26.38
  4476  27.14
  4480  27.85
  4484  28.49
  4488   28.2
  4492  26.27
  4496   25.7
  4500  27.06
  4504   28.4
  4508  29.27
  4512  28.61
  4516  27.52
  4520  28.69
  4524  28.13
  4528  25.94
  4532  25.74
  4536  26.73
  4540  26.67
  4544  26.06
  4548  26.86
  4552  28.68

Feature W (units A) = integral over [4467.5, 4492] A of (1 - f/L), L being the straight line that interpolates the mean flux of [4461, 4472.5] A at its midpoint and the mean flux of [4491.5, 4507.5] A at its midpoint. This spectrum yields -1.54 A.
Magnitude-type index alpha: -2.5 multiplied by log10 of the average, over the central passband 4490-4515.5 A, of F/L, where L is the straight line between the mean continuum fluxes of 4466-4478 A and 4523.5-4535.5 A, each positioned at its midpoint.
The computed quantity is -0.05 mag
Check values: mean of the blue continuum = 26.1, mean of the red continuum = 26.4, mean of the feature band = 27.5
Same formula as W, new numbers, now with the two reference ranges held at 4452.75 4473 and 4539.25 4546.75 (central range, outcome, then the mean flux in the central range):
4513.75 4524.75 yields -1.0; 28.1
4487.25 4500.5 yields -0.9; 26.6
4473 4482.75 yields -1.2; 27.5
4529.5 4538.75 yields -0.1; 26.3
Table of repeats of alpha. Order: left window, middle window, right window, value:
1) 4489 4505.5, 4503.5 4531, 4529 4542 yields -0.05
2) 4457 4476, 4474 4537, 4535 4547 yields -0.08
